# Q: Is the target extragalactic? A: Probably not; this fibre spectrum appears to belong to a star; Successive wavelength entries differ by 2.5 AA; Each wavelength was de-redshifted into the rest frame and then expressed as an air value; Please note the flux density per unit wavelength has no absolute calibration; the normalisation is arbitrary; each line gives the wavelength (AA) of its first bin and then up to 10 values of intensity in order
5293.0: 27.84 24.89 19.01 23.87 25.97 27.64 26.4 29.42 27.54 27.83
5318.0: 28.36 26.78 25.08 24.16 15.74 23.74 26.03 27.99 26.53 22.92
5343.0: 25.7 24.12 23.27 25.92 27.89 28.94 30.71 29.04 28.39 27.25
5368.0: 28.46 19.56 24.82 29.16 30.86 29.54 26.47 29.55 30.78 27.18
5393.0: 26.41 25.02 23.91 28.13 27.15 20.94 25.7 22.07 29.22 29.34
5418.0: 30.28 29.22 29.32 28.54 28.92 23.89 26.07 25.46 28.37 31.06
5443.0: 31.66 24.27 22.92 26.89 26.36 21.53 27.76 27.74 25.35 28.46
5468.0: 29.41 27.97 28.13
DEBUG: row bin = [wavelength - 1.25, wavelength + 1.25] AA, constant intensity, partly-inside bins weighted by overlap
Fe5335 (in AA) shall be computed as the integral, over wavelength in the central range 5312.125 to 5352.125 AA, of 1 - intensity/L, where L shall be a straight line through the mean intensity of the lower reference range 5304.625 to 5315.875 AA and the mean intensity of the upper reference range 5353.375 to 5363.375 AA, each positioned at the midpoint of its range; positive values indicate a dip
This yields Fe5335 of 4.7 AA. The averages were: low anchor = 27.8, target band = 25.1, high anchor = 29.2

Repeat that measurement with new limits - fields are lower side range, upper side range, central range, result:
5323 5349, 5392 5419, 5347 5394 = -4.69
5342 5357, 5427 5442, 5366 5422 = -0.58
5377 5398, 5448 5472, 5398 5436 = 0.73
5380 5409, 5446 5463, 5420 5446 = -2.07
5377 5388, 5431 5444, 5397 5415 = 2.07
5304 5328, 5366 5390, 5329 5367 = 0.80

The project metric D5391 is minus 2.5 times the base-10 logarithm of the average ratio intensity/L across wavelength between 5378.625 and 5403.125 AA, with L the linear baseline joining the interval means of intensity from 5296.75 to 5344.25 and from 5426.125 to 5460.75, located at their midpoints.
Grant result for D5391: -0.06 mag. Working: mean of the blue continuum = 25.3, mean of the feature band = 27.5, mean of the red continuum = 26.6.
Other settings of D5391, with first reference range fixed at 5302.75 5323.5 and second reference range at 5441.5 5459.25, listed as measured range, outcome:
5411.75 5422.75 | -0.124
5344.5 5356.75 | 0.038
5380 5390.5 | -0.086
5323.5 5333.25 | 0.218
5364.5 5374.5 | 0.072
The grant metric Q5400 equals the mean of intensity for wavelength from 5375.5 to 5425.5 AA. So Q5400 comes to 27.5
